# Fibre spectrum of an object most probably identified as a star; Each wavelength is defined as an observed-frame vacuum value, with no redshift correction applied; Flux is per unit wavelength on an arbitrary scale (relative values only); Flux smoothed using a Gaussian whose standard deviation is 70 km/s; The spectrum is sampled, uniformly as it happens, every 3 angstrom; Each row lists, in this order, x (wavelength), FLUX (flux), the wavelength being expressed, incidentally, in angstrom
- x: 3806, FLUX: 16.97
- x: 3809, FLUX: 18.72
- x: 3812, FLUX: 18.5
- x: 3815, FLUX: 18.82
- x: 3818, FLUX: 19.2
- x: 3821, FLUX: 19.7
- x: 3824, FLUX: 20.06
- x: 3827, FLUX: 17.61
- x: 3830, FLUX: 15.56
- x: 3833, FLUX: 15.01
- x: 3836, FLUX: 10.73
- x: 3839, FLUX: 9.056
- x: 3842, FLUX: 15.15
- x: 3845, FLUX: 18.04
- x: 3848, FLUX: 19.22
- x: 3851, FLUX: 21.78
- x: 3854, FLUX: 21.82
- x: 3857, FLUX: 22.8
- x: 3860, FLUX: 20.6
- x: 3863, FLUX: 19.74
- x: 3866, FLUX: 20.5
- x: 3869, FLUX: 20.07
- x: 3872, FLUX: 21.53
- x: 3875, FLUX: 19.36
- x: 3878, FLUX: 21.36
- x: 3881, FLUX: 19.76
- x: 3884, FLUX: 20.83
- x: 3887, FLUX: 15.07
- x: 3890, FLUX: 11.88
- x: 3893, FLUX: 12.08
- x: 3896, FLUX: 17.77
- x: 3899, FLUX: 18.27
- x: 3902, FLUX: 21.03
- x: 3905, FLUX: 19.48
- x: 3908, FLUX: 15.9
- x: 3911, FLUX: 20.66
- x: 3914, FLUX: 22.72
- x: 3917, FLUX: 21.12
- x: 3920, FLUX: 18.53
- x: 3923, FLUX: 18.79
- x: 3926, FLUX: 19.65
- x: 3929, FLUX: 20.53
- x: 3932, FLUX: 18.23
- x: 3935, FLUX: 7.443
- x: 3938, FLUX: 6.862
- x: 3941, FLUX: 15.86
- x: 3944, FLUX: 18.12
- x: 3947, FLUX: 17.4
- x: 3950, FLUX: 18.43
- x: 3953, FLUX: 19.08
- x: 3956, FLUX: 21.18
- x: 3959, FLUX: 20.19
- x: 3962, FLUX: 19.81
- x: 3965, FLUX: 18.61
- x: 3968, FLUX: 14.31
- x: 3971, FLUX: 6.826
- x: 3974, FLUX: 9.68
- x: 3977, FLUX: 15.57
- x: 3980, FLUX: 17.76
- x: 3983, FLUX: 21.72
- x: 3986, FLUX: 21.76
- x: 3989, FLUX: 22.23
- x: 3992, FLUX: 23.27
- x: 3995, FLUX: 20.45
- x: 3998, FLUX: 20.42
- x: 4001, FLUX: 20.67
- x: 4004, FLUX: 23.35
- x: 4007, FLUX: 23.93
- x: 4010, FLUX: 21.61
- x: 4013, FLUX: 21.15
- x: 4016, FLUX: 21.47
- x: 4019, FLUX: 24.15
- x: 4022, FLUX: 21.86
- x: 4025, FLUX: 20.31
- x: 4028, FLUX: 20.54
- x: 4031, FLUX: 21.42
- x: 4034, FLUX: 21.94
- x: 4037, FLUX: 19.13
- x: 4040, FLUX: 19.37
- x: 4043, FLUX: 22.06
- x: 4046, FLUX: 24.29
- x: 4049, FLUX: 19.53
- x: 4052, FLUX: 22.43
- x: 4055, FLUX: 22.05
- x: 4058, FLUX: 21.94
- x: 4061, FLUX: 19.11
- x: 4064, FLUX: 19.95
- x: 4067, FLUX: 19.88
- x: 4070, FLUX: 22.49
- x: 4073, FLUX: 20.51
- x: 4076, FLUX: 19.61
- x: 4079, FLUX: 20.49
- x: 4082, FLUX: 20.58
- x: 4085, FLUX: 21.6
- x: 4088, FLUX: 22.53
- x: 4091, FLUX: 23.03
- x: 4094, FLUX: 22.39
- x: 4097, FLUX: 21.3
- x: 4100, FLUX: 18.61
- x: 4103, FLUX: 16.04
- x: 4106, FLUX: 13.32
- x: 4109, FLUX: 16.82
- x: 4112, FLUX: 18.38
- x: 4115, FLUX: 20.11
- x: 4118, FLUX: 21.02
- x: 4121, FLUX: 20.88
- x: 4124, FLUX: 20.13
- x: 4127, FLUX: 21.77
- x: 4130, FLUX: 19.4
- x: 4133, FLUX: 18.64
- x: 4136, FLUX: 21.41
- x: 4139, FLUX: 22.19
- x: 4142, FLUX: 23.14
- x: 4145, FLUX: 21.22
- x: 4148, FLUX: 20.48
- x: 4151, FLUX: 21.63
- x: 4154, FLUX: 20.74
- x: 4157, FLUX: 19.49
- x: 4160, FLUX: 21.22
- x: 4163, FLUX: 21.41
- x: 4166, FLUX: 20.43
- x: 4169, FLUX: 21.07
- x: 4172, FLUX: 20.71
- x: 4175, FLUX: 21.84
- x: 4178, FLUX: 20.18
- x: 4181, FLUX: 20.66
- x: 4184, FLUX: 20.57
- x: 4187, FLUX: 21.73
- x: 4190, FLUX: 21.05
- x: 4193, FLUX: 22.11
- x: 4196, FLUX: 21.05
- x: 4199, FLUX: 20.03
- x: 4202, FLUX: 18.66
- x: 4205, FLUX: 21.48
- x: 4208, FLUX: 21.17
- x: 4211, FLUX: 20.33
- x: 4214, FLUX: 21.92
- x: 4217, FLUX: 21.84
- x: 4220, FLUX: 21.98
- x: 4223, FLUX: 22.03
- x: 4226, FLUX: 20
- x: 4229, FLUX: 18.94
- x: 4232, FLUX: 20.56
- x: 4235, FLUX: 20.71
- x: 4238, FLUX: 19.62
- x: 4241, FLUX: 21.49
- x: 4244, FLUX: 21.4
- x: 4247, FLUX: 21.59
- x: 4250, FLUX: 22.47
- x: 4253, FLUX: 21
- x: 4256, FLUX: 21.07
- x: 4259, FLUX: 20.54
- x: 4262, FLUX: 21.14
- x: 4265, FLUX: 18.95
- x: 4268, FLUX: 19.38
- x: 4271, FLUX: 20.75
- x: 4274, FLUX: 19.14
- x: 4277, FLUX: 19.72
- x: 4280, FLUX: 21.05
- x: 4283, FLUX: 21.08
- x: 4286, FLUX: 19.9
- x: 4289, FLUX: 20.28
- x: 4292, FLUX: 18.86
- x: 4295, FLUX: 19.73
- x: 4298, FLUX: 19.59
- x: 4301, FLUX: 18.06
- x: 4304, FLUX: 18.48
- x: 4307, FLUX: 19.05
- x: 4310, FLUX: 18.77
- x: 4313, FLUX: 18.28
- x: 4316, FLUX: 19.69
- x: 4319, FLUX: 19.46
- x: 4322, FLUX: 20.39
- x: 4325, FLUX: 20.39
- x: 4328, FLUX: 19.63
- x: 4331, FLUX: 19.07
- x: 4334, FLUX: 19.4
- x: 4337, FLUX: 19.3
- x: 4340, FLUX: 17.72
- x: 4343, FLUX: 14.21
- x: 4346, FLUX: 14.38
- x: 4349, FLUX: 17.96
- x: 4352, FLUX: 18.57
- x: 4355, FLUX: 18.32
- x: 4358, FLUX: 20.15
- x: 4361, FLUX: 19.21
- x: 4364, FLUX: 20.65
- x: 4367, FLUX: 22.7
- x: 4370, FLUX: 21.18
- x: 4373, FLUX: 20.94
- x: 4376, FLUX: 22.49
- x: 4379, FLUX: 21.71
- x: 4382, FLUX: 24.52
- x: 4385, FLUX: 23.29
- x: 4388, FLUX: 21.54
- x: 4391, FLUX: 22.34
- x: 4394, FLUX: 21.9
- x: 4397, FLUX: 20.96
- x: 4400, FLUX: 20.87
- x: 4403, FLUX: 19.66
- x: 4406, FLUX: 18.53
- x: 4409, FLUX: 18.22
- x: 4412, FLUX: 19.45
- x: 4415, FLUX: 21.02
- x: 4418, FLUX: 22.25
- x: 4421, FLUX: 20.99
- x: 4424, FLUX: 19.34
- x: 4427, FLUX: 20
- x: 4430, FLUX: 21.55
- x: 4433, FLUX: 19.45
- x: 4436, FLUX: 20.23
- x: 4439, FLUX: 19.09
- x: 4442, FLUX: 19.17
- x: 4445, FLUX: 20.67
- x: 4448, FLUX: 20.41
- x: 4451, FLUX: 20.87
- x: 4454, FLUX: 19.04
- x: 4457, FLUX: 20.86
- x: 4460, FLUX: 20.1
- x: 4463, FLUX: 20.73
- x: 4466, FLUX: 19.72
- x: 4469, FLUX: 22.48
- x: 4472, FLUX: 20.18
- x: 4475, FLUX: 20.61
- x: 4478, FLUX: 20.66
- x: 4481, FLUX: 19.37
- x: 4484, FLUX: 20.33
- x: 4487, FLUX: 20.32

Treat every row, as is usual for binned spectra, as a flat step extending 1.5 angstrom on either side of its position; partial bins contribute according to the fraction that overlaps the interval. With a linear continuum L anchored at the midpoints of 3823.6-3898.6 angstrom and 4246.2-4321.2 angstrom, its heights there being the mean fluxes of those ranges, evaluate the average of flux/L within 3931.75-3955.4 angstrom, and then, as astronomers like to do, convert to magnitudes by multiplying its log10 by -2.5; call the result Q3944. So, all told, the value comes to 0.20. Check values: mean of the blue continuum 17.9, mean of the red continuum 19.9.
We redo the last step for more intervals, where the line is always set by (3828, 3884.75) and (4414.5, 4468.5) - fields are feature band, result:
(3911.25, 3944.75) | 0.09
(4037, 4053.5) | -0.12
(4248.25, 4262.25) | -0.08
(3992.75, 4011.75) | -0.15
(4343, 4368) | 0.08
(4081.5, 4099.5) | -0.13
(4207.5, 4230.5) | -0.07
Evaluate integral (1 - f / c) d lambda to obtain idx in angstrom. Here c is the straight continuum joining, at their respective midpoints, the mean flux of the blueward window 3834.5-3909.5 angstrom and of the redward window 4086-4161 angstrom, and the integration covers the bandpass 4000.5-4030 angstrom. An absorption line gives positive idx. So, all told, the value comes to -4.0 angstrom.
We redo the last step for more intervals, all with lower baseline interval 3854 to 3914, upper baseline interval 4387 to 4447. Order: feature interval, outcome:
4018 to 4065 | -4.37 angstrom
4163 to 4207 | -2.37 angstrom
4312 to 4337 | 0.72 angstrom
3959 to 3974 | 3.39 angstrom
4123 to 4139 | -0.65 angstrom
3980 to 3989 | -0.87 angstrom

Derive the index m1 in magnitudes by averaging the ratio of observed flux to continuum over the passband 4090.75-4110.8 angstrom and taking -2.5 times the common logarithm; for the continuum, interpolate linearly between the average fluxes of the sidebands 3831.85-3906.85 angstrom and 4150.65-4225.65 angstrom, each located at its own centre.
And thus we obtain 0.09 mag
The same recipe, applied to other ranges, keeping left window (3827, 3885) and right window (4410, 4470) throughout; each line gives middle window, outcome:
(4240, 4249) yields -0.10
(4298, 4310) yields 0.07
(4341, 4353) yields 0.23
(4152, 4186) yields -0.07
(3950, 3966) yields -0.05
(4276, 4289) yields -0.03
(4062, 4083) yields -0.07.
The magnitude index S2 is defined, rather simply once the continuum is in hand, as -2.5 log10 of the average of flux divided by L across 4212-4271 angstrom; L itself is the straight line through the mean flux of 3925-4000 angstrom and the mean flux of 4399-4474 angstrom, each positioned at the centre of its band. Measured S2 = -0.10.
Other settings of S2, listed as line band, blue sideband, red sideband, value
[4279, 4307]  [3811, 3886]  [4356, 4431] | 0.05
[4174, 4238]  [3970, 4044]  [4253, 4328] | -0.05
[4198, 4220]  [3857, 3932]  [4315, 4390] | -0.07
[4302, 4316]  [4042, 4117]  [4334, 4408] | 0.08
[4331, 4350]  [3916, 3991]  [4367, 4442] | 0.18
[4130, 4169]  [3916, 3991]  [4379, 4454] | -0.12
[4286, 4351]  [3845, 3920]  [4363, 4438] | 0.11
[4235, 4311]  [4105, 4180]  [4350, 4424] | 0.02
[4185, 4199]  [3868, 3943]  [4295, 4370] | -0.15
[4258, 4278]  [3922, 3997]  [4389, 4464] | -0.03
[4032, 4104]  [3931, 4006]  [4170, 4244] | -0.11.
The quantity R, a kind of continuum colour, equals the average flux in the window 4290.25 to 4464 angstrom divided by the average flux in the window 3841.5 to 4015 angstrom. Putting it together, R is 1.07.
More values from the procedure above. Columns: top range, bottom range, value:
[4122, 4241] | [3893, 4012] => 1.14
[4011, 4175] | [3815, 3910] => 1.14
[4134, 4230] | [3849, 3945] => 1.14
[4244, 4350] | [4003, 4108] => 0.93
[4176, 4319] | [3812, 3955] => 1.13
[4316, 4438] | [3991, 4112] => 0.96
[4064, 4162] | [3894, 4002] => 1.13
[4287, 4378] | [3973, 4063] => 0.92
